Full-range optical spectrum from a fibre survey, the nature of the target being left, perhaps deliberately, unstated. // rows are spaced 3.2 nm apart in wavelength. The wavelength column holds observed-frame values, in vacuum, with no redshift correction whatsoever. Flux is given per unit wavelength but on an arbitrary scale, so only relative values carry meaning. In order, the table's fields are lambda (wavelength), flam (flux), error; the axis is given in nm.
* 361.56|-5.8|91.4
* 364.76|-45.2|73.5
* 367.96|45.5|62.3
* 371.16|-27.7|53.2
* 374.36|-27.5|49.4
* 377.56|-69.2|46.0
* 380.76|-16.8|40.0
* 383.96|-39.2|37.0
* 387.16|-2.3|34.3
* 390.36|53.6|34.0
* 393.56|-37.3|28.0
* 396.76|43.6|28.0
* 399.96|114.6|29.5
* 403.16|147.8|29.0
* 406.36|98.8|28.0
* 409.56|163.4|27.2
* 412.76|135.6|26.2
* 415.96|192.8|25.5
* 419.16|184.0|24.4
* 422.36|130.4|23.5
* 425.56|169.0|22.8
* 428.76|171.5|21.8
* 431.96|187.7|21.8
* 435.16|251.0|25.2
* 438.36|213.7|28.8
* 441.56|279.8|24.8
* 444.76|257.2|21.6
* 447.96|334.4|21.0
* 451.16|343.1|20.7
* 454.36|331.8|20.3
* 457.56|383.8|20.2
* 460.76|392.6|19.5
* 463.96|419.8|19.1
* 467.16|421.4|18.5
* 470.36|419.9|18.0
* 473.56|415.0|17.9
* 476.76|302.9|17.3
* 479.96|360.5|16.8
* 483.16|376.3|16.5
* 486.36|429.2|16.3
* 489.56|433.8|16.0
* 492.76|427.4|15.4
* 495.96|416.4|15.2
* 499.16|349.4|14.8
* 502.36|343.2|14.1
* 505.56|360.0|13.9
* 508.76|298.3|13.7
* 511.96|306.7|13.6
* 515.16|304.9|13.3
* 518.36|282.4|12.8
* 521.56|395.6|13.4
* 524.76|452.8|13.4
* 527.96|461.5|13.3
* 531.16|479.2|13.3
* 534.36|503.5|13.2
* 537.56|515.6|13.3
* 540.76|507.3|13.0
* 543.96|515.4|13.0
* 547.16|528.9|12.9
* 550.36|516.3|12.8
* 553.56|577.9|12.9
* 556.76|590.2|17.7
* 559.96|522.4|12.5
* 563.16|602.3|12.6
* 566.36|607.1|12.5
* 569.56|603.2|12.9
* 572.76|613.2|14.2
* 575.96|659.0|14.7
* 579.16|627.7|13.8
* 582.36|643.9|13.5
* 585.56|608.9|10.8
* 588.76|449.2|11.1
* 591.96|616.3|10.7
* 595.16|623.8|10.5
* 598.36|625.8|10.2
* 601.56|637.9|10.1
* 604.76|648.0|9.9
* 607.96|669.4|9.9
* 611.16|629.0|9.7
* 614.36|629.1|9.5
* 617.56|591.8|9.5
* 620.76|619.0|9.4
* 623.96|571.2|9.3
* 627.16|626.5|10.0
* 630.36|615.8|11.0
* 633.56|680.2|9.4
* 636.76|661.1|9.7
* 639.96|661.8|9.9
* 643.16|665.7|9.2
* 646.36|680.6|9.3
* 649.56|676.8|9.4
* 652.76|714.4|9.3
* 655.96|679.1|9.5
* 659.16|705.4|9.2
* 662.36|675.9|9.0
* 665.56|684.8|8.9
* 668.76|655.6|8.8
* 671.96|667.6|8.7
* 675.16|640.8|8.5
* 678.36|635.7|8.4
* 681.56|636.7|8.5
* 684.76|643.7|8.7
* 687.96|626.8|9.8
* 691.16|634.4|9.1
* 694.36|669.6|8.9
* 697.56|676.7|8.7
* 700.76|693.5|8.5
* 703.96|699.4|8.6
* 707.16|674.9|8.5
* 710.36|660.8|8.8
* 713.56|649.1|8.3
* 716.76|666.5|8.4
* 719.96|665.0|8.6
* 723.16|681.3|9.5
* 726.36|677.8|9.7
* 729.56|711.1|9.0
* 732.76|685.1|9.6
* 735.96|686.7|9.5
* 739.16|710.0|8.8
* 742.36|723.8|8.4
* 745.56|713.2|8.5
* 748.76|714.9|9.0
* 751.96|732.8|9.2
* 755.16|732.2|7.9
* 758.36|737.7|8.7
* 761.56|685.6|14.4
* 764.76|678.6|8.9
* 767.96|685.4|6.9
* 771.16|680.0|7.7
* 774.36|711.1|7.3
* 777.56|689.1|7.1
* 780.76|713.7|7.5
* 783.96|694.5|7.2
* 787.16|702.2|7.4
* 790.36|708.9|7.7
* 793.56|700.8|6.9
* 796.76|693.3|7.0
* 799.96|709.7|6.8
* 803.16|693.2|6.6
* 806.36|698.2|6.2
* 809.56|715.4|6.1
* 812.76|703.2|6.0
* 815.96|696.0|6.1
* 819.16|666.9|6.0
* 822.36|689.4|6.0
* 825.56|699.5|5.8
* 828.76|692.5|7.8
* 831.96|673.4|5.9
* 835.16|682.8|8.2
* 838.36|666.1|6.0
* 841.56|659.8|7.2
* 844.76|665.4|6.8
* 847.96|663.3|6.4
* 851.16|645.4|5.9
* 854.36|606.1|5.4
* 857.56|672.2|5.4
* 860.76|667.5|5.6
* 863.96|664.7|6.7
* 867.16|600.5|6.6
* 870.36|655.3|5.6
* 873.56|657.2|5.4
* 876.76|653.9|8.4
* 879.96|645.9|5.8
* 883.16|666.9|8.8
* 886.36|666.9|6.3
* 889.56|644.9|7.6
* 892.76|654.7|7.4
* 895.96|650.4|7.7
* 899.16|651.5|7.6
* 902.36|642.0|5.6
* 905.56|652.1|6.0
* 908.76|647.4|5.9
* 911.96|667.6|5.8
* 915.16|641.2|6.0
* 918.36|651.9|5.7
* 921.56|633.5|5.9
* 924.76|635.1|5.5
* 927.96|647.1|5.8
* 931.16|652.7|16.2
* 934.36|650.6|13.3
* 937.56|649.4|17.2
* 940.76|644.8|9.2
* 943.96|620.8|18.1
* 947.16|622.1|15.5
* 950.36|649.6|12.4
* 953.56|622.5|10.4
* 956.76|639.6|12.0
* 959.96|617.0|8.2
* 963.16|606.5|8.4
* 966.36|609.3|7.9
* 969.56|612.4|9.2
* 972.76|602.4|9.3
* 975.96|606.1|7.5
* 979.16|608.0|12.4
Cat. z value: -0.001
